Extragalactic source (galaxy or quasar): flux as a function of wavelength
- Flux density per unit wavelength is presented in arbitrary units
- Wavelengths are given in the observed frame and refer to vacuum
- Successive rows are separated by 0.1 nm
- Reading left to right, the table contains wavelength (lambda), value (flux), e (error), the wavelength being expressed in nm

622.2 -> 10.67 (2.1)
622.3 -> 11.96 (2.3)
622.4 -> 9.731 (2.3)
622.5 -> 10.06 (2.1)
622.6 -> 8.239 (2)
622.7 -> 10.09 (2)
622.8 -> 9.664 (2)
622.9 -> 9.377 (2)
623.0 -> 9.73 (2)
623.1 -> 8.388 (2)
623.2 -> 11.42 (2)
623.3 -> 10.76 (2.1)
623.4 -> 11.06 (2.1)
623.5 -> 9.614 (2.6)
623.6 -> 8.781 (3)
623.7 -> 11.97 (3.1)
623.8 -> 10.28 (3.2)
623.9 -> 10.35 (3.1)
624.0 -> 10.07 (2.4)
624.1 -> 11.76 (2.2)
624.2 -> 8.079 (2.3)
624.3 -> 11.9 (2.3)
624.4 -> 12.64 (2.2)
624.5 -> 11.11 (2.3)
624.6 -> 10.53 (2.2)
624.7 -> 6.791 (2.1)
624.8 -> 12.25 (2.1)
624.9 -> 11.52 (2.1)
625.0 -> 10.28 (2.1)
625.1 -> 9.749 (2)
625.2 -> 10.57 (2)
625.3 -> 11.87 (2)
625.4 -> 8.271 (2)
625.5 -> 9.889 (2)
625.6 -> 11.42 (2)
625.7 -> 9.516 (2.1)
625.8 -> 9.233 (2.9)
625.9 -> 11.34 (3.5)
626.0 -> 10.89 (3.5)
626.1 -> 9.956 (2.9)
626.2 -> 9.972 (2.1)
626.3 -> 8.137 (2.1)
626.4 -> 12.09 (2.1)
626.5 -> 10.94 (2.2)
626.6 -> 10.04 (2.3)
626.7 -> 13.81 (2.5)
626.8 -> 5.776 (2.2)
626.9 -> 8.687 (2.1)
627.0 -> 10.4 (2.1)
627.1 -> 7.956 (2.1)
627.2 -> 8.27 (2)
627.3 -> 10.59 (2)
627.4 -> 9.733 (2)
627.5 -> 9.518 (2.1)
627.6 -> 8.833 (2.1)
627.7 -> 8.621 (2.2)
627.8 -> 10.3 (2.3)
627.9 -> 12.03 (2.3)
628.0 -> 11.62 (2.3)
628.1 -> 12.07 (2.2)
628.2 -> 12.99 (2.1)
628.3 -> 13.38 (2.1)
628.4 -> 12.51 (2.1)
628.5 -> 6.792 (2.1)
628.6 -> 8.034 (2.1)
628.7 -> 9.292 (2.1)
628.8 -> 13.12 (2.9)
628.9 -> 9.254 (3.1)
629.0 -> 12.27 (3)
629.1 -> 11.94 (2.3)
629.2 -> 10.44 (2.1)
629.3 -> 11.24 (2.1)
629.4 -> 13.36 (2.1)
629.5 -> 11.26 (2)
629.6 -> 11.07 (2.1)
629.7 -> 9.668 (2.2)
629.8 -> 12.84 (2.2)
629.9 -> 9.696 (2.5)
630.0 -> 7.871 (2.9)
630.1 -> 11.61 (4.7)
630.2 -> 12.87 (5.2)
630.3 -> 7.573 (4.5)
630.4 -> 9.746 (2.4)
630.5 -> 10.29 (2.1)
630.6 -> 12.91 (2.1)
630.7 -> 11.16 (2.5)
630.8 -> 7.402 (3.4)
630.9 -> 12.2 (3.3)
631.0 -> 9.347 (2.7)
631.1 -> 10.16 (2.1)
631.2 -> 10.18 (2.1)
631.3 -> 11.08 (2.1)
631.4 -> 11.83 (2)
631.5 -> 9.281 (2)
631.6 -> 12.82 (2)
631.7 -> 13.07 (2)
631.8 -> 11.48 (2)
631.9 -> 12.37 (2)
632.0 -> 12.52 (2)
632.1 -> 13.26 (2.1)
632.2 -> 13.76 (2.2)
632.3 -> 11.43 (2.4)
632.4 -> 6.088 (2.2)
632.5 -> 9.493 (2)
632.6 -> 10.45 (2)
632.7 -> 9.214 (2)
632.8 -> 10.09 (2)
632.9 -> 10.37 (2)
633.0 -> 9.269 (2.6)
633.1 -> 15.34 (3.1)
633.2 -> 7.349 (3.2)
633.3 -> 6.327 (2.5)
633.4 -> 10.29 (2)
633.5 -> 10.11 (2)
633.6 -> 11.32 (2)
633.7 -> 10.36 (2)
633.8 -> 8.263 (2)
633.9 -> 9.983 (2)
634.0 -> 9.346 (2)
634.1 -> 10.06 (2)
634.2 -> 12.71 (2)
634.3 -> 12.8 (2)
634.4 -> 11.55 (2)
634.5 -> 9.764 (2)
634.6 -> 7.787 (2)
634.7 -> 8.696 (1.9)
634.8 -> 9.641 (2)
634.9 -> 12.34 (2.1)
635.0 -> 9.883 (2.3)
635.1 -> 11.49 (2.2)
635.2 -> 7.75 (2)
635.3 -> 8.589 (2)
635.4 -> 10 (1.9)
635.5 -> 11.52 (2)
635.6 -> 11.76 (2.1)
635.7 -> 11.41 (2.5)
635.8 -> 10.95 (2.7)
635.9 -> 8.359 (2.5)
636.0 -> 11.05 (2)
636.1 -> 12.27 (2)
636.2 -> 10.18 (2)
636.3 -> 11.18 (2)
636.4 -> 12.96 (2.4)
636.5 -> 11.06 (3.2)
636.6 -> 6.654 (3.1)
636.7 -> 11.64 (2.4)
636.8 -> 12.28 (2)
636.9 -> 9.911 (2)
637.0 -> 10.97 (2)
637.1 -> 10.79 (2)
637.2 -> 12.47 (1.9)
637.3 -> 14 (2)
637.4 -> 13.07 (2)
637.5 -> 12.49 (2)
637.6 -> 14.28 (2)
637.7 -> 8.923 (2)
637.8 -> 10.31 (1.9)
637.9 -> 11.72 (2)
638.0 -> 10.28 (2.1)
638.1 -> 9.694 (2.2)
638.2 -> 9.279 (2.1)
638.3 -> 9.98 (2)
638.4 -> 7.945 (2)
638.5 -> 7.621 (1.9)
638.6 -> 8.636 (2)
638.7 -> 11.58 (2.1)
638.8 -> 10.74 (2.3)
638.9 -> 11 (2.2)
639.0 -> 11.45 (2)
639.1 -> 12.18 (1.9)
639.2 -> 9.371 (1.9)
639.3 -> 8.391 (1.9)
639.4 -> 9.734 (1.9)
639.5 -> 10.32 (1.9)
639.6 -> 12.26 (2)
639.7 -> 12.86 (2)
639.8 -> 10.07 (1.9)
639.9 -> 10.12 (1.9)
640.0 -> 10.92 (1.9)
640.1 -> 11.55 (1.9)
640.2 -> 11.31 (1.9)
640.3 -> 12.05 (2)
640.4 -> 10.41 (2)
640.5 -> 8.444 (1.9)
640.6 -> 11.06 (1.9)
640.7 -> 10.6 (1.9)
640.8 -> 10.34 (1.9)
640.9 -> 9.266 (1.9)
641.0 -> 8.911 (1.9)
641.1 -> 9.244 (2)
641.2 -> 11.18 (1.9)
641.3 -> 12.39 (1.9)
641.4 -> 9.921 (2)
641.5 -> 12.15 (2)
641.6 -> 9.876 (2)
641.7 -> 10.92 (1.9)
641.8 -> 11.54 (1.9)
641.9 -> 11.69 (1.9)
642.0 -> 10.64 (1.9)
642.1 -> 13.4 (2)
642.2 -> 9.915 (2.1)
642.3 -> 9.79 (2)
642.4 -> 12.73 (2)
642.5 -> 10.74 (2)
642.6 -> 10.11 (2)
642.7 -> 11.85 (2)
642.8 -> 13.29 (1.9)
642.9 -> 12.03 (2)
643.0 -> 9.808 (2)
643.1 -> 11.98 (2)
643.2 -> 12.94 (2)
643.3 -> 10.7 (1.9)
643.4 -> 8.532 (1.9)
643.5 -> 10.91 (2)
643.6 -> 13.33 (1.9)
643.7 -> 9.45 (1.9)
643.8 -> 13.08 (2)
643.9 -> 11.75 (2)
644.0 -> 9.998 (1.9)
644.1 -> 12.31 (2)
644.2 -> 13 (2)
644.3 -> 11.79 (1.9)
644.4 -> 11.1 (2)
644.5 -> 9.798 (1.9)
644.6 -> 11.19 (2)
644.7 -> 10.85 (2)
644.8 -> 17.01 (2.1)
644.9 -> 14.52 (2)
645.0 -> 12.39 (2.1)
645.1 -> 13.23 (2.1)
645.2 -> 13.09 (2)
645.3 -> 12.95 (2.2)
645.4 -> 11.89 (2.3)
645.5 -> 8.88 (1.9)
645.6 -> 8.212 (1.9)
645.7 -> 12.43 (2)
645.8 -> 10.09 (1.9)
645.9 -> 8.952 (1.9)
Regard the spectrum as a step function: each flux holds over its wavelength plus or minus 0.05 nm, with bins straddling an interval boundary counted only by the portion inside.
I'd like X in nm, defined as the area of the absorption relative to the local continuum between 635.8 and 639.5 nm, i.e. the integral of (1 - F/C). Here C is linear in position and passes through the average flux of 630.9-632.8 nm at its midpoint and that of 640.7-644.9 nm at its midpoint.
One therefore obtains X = 0.16 nm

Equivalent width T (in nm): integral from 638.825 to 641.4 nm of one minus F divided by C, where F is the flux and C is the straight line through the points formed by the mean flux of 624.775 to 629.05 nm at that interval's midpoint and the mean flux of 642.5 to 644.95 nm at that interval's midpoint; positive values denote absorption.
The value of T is 0.18 nm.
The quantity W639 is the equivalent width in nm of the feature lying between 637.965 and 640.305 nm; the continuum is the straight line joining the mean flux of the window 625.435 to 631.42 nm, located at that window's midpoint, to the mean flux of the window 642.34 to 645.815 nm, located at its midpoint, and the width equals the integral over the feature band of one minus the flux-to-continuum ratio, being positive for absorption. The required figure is 0.19 nm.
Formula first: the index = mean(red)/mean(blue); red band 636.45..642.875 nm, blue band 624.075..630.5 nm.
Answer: 1.03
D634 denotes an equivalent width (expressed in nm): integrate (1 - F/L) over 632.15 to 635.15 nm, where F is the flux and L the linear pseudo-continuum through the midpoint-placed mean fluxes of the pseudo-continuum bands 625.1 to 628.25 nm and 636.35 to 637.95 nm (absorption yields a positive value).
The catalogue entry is 0.23 nm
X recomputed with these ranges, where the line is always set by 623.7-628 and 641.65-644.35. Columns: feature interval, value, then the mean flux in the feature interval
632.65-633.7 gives 0.07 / 9.99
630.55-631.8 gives -0.05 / 11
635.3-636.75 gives 0.03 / 10.7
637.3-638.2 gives -0.03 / 11.4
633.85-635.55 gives 0.09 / 10.2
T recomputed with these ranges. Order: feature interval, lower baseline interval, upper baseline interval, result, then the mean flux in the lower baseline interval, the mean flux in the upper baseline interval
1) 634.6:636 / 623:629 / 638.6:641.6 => 0.05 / 10.3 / 10.6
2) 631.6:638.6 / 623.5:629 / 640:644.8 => 0.09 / 10.3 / 11.1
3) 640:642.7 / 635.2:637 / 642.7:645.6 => 0.14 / 10.6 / 11.8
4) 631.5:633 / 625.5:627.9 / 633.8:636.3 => -0.12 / 9.87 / 10.4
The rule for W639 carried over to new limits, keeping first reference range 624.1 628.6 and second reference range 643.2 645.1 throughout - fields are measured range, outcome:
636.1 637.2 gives 0.03 nm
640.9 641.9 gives 0.08 nm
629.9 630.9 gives 0.04 nm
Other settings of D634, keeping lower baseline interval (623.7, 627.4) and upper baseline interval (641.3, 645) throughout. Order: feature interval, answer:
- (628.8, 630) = -0.07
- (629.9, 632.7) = -0.03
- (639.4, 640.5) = 0.03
